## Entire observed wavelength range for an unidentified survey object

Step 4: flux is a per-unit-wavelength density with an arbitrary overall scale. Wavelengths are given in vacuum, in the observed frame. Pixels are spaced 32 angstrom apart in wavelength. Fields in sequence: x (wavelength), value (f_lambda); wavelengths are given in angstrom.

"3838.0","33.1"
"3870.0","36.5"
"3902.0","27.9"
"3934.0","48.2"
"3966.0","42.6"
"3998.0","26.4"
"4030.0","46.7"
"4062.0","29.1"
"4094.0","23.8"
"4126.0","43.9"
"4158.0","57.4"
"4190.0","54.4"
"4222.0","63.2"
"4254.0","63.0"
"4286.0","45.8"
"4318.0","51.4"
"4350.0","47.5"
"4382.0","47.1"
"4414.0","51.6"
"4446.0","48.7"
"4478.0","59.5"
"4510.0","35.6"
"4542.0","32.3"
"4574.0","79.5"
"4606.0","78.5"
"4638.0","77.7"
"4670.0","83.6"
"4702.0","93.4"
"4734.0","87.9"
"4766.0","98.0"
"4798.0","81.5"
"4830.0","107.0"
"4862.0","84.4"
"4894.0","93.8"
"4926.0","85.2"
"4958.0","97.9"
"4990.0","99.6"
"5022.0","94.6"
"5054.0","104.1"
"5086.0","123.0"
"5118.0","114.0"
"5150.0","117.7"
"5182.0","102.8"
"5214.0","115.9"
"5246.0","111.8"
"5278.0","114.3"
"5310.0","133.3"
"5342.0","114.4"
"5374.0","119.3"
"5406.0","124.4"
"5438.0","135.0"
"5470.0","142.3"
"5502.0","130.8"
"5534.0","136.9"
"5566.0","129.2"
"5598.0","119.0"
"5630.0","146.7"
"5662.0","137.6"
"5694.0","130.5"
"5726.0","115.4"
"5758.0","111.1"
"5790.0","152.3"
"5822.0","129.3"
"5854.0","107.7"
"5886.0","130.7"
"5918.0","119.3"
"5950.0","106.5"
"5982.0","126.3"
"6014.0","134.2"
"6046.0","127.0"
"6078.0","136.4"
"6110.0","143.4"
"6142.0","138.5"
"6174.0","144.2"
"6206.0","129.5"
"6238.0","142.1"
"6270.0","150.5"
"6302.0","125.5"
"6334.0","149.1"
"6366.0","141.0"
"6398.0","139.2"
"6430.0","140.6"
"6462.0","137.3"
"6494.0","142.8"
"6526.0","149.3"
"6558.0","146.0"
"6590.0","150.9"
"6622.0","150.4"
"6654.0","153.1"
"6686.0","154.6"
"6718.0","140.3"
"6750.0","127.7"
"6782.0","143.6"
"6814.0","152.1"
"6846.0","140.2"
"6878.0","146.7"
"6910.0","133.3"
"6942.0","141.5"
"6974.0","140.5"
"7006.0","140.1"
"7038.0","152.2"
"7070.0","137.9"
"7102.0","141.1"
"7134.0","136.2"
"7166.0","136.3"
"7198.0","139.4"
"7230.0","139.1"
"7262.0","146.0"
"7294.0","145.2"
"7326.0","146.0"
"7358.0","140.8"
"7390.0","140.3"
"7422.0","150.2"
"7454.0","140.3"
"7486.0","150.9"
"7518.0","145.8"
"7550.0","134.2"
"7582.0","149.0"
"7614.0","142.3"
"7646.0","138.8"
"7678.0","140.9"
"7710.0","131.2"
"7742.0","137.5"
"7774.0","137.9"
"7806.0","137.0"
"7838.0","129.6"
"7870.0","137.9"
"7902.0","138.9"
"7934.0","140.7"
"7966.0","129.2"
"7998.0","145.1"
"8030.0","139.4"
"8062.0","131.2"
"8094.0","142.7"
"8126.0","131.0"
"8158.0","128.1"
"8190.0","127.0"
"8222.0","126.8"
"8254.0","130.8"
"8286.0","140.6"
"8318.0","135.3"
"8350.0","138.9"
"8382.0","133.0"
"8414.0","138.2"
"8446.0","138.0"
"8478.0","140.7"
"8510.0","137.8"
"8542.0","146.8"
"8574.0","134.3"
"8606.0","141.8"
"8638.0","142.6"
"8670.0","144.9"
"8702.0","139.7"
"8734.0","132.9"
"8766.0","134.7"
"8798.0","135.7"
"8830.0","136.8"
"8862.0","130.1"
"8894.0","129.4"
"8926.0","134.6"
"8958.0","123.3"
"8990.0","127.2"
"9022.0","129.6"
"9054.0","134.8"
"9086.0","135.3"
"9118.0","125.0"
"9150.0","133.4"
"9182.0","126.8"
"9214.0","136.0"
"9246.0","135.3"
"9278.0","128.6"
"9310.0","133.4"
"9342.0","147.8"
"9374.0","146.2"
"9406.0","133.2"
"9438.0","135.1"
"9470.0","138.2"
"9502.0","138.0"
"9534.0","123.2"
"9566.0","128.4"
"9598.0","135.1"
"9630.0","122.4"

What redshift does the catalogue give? 0.147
